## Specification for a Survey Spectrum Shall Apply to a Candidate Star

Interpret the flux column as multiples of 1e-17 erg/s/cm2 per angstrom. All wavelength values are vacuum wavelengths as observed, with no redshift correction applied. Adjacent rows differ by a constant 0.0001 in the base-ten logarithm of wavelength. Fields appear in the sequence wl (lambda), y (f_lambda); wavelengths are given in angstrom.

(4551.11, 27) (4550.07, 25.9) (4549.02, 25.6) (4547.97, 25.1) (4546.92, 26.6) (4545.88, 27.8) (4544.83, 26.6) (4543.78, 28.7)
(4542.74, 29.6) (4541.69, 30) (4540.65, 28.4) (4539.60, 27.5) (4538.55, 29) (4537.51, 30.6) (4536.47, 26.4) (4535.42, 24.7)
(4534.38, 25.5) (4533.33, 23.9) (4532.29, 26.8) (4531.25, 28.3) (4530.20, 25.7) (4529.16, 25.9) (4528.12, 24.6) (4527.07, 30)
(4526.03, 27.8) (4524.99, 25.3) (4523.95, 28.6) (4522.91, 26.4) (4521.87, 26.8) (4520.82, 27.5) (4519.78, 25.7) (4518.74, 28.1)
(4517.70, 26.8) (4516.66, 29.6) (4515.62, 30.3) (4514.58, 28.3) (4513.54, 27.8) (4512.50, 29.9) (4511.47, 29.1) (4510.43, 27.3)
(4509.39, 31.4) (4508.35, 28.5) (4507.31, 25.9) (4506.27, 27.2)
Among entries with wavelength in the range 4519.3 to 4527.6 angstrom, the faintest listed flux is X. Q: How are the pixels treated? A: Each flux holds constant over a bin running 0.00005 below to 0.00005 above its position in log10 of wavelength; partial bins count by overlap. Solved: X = 25.3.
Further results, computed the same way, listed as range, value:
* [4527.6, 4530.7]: 24.6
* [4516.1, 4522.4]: 25.7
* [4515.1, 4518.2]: 26.8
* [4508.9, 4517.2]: 27.3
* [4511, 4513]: 29.1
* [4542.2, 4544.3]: 28.7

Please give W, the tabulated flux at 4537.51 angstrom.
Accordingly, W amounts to 30.6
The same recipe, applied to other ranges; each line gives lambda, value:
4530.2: 25.7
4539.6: 27.5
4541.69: 30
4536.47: 26.4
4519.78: 25.7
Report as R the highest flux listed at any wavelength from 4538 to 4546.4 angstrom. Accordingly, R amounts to 30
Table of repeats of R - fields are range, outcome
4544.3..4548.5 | 27.8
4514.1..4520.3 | 30.3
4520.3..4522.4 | 27.5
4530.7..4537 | 28.3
